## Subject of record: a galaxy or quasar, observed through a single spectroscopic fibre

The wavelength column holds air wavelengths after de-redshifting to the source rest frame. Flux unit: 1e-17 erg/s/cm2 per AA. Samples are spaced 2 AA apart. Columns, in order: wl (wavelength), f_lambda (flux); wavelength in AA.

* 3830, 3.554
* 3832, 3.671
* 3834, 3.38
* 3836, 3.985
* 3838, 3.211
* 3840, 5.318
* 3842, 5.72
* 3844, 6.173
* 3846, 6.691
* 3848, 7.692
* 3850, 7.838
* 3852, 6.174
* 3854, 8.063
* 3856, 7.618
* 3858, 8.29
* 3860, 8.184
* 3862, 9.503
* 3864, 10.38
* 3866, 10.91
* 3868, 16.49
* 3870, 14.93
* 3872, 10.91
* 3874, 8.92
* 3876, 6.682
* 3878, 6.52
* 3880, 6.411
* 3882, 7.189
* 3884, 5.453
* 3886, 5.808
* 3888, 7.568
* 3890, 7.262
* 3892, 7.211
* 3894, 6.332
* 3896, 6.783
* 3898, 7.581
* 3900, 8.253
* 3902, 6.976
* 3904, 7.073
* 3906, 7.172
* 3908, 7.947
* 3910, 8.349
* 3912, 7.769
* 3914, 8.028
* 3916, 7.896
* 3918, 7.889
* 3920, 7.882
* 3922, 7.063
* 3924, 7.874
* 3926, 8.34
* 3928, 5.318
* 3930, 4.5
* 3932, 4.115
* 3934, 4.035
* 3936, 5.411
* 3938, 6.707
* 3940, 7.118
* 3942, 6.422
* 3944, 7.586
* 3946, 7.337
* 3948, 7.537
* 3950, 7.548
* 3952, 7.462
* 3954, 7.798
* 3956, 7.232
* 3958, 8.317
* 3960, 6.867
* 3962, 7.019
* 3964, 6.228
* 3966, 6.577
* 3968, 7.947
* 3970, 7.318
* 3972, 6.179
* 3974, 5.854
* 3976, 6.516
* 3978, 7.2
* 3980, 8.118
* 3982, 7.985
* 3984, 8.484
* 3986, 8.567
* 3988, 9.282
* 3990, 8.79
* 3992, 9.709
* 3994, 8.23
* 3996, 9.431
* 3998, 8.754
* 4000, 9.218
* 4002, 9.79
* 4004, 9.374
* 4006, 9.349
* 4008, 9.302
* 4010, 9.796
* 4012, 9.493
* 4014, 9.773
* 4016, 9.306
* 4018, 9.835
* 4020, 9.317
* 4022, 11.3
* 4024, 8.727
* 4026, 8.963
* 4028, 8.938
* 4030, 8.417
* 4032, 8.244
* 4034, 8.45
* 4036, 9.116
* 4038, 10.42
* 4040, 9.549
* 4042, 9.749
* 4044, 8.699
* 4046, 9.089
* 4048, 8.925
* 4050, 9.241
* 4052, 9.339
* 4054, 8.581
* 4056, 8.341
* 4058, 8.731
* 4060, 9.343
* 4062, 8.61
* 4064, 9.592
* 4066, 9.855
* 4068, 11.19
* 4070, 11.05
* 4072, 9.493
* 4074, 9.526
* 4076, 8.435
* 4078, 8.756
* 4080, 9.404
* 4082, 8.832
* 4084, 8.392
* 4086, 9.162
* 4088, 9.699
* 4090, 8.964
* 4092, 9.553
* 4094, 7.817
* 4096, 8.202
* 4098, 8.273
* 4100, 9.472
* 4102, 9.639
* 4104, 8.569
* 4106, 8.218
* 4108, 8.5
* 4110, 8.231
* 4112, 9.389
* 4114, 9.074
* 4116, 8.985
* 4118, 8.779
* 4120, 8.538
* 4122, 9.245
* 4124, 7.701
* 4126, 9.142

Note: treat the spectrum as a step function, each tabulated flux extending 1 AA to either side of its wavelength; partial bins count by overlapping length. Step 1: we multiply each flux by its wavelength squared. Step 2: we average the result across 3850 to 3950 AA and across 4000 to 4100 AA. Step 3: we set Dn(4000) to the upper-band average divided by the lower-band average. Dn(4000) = 1.3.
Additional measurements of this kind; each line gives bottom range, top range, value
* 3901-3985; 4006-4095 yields 1.38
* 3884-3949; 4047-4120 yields 1.42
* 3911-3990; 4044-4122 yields 1.35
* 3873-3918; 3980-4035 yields 1.33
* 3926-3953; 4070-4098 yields 1.53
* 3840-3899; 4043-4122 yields 1.25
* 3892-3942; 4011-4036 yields 1.41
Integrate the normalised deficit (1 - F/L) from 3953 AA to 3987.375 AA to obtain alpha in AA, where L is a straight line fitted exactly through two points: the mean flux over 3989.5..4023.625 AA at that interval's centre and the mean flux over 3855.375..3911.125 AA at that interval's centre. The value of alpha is 6.8 AA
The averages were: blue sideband 8.31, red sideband 9.45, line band 7.33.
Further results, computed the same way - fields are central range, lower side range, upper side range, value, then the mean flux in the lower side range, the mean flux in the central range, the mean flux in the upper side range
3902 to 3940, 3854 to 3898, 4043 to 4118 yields 7.8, 8.51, 6.86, 9.05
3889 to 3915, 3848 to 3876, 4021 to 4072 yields 5.8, 9.67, 7.44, 9.3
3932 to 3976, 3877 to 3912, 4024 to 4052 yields 6.1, 7.07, 6.81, 9.06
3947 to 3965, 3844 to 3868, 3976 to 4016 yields 3.0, 8.56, 7.33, 8.93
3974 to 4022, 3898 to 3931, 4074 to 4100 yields -4.8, 7.4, 8.92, 8.85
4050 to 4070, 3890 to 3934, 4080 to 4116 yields -2.1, 7.09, 9.37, 8.84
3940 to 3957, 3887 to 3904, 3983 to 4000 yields 1.7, 7.24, 7.35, 8.92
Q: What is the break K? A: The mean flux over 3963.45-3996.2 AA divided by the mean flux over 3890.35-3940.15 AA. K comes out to 1.12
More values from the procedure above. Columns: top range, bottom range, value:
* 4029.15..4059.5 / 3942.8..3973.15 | 1.24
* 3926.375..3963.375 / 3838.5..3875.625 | 0.75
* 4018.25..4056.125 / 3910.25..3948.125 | 1.35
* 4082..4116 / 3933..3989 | 1.23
